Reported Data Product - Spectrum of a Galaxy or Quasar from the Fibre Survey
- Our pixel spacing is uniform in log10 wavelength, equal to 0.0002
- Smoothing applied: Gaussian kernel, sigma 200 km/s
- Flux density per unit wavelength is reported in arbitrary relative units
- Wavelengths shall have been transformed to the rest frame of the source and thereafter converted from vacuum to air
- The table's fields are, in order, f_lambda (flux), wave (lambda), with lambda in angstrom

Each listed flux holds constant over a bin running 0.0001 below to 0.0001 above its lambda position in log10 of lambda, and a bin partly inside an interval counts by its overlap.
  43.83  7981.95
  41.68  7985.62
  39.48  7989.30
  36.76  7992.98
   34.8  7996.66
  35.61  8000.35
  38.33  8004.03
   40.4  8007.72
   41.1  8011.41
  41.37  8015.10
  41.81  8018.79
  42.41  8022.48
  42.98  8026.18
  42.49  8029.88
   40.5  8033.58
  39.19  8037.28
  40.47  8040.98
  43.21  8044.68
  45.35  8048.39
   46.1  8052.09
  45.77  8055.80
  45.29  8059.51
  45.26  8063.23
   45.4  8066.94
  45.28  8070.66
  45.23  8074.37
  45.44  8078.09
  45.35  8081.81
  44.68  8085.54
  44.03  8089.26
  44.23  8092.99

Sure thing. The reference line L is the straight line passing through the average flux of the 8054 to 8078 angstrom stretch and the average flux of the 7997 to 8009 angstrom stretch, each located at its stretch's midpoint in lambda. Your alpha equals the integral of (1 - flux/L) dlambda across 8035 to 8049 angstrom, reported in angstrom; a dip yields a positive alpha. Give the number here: 0.2 angstrom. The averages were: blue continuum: 37.6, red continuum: 45.4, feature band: 41.7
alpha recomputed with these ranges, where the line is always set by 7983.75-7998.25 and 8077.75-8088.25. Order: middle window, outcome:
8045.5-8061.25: -0.97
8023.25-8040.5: -0.02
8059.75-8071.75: -0.43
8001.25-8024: -0.46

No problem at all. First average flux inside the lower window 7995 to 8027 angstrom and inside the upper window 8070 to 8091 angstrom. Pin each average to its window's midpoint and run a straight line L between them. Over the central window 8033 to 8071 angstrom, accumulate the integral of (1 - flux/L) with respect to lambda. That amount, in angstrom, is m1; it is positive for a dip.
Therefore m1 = -0.9 angstrom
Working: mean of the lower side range 39.8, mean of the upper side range 45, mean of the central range 43.9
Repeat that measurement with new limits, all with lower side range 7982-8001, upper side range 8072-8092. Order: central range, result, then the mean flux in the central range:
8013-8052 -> -0.8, 42.2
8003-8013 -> -0.1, 40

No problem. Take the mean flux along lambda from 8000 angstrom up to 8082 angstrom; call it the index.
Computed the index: 42.9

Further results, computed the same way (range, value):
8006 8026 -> 41.6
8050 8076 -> 45.5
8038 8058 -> 43.9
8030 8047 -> 41.1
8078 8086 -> 45.1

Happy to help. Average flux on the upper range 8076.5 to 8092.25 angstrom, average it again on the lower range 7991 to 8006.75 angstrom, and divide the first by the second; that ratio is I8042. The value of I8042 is 1.22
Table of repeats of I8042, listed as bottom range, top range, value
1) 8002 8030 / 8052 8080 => 1.10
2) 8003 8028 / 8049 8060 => 1.11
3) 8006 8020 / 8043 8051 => 1.08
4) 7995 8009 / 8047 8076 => 1.22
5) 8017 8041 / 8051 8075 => 1.10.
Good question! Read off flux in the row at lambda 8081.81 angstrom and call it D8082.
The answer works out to 45.35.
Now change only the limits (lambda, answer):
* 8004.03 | 38.33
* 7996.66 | 34.8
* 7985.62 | 41.68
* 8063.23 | 45.26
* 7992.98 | 36.76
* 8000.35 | 35.61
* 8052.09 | 46.1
